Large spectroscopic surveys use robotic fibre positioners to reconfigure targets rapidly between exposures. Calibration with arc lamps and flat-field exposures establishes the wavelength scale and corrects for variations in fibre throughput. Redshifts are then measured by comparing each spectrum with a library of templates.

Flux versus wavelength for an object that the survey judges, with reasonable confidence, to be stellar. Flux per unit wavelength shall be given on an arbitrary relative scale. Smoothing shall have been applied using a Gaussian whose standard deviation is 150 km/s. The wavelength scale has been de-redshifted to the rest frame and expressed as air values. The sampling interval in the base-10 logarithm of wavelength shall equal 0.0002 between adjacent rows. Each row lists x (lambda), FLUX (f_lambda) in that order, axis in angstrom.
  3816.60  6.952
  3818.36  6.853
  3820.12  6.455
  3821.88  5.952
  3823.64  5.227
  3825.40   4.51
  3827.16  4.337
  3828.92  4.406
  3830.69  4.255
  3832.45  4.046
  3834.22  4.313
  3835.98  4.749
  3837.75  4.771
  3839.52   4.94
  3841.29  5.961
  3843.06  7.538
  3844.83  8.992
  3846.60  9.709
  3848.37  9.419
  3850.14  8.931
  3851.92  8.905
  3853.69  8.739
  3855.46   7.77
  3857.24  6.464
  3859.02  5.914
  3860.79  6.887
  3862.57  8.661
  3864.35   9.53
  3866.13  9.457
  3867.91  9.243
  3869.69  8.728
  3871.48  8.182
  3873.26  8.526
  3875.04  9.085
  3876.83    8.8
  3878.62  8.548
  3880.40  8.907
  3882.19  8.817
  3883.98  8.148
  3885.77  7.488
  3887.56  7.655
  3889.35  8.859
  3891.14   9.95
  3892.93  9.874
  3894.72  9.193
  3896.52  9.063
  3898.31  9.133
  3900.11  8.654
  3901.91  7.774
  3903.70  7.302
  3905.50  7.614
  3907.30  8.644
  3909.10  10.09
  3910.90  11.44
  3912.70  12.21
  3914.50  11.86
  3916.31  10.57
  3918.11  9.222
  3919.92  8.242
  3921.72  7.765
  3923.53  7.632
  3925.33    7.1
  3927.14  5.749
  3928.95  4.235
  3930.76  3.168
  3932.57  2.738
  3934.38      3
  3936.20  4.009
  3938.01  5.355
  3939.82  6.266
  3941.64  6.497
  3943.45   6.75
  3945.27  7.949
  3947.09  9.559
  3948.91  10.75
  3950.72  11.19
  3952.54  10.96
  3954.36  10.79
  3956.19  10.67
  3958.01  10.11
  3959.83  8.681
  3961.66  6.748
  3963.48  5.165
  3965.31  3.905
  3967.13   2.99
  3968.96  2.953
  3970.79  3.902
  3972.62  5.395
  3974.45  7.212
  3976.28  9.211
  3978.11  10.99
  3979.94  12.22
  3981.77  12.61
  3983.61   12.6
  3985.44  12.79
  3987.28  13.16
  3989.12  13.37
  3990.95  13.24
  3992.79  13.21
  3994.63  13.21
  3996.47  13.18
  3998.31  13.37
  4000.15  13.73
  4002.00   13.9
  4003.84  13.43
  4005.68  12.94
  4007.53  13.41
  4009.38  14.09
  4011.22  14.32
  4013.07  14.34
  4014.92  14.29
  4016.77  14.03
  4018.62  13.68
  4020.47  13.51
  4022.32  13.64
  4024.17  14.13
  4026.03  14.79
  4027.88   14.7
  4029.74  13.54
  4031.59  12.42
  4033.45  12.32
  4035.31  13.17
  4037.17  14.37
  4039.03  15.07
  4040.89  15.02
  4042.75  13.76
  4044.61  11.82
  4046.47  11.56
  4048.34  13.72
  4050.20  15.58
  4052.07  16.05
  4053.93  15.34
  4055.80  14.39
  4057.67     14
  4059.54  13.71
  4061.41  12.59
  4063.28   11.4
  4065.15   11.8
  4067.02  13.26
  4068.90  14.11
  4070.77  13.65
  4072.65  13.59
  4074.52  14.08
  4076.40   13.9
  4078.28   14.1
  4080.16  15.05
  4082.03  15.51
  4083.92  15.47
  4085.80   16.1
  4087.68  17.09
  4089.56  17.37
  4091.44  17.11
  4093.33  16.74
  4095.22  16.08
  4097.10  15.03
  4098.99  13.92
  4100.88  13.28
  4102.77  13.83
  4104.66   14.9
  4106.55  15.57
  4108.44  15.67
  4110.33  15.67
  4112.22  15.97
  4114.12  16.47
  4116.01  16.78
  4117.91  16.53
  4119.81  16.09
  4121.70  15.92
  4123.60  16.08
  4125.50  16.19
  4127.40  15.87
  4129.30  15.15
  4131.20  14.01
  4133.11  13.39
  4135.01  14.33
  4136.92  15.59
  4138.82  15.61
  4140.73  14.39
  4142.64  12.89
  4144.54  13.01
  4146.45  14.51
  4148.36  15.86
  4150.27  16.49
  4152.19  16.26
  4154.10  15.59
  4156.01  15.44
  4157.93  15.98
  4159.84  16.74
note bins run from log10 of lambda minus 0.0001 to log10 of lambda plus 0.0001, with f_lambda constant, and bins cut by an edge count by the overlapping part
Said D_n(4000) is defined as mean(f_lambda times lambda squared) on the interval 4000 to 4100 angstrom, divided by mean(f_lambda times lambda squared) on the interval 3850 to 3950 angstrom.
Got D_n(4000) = 1.90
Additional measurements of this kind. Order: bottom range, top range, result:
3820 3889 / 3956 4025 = 1.65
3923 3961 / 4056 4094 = 2.13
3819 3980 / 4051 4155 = 2.19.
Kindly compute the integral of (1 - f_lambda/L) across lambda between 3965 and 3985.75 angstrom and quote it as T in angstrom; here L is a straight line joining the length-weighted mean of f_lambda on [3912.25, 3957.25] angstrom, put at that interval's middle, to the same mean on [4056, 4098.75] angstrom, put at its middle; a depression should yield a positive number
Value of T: 3.7 angstrom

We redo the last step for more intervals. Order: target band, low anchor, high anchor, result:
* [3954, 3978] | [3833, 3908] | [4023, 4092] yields 9.38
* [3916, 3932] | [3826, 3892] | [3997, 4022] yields 5.22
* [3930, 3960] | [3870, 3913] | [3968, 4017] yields 8.50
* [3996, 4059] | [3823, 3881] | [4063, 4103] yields -4.72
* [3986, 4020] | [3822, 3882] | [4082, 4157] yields -4.96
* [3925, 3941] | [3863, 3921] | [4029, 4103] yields 8.90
